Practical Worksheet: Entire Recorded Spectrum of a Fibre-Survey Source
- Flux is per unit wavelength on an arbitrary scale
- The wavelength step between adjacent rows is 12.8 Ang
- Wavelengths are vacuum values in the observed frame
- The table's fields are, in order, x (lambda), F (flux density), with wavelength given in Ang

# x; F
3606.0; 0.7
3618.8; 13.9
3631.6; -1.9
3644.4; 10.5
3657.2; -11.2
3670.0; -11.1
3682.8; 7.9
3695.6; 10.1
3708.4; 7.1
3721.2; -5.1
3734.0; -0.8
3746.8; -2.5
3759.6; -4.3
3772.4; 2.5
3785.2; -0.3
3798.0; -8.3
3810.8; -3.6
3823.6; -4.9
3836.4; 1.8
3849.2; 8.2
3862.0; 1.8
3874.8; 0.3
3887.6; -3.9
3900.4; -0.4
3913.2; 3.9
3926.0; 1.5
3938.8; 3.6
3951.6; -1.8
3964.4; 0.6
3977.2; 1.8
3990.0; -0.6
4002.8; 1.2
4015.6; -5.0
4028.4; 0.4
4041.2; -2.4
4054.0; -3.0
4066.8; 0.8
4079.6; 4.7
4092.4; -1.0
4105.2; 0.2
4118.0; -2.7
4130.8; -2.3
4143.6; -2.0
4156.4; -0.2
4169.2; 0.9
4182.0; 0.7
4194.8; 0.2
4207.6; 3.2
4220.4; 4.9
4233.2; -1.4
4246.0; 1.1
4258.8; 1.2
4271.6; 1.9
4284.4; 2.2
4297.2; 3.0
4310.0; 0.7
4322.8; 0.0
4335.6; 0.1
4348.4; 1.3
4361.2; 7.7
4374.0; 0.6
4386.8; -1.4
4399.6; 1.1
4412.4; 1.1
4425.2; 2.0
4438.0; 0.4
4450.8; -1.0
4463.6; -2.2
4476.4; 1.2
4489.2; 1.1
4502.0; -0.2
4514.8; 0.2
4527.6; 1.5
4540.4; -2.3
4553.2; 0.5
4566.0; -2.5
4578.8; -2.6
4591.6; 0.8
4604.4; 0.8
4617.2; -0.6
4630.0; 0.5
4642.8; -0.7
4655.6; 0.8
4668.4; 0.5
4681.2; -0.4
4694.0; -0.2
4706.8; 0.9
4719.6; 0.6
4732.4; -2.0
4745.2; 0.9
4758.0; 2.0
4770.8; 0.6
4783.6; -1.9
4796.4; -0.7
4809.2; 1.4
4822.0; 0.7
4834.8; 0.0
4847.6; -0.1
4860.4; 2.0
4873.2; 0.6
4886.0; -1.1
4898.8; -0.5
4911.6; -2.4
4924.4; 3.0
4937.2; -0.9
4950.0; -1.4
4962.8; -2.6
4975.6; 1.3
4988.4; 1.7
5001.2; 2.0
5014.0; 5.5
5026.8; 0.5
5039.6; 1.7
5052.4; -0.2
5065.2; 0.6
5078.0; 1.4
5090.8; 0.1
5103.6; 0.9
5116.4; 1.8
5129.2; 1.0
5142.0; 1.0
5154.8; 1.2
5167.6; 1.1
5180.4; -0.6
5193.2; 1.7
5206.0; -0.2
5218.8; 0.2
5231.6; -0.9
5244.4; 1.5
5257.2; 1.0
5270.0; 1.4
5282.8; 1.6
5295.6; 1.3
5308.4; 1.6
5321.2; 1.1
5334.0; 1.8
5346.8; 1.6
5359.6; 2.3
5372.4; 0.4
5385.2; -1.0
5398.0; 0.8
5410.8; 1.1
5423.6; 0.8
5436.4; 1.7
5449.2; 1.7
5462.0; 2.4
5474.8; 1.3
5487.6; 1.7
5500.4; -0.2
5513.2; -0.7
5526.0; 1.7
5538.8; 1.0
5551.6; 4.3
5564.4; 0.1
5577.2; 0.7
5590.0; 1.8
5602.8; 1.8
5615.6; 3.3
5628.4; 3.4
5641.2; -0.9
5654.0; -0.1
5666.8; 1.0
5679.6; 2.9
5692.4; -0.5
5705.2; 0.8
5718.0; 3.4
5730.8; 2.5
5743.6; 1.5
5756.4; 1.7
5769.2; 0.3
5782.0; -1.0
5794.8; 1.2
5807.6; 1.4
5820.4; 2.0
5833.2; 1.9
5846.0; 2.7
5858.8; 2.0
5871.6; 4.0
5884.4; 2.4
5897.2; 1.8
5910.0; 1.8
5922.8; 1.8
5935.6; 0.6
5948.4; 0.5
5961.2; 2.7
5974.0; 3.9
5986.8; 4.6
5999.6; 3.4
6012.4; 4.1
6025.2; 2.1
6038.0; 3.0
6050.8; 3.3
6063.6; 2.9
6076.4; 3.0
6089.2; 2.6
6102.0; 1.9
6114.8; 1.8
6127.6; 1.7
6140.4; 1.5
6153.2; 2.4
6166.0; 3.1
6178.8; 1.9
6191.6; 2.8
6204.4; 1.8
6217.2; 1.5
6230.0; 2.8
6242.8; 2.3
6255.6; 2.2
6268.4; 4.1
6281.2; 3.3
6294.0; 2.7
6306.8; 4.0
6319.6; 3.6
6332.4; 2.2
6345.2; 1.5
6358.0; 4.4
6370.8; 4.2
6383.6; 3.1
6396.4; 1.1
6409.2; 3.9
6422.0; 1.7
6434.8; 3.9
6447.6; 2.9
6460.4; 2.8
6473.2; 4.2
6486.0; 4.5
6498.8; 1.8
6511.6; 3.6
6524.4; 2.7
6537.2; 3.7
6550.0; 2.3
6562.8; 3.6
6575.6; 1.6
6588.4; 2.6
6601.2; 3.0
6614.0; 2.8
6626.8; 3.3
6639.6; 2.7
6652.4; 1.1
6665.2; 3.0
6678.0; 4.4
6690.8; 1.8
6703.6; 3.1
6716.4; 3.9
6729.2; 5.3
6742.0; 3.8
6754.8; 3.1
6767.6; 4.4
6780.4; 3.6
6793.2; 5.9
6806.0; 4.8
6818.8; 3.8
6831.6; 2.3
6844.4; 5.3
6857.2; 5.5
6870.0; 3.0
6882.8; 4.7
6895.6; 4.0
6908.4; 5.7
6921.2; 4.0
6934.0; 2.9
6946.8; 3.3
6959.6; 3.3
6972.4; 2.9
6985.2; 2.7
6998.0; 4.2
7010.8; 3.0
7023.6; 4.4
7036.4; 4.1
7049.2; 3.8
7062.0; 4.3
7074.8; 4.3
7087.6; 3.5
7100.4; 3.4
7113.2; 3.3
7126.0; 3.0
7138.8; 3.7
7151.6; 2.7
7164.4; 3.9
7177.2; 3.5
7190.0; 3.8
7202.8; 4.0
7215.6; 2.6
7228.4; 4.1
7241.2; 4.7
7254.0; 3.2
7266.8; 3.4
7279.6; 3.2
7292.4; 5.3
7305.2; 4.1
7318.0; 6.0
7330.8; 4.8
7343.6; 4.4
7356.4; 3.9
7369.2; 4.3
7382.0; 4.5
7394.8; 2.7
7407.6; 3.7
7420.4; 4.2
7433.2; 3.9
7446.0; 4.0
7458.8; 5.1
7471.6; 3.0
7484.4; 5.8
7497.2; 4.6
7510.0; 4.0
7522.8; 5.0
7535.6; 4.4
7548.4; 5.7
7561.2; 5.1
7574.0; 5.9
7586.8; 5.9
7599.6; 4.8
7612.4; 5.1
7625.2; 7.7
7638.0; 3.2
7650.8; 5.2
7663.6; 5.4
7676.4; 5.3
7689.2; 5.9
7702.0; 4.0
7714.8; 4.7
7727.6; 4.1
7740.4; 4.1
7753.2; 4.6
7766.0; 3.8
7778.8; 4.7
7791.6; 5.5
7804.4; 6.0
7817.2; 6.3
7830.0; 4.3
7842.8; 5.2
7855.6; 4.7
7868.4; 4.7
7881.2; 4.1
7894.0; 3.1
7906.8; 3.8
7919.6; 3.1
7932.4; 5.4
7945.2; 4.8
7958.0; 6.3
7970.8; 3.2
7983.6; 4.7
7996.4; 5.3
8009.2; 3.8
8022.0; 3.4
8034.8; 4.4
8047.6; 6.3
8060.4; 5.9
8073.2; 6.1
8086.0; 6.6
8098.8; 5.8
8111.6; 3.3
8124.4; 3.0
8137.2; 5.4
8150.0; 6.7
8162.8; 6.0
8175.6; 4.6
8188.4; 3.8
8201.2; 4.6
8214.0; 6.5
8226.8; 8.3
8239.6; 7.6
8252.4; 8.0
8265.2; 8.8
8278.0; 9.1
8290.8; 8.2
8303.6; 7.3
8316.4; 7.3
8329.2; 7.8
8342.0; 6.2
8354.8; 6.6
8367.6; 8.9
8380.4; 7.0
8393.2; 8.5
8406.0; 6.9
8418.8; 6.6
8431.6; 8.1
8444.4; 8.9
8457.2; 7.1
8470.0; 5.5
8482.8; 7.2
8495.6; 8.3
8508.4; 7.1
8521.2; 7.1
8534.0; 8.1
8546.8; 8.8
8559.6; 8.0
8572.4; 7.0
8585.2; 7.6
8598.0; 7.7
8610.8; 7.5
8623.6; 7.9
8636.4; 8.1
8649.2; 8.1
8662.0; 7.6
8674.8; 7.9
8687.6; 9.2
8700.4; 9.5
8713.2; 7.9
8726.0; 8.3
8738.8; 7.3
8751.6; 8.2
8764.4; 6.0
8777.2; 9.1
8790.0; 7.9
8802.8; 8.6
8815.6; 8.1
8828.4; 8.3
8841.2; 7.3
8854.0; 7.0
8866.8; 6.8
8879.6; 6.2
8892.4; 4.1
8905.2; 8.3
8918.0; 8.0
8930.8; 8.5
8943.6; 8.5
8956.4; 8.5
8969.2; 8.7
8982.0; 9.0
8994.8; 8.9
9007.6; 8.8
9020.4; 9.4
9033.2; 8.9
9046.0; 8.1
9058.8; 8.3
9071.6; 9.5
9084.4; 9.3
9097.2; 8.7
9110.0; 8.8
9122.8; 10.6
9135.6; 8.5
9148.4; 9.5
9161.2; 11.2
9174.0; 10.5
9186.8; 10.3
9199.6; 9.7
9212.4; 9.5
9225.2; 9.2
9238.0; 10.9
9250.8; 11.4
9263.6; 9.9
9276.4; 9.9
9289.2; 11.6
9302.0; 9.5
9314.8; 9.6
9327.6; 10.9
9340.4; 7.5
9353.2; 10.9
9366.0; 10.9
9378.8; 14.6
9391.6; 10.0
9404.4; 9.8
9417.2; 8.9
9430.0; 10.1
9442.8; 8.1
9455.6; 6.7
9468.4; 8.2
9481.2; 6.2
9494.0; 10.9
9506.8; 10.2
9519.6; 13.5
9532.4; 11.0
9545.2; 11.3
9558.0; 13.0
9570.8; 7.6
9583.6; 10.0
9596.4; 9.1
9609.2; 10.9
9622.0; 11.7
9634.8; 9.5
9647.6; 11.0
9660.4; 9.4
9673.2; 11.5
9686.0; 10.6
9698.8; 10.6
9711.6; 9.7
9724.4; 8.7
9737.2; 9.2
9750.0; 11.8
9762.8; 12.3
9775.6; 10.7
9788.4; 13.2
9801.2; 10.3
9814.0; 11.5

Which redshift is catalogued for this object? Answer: 1.064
